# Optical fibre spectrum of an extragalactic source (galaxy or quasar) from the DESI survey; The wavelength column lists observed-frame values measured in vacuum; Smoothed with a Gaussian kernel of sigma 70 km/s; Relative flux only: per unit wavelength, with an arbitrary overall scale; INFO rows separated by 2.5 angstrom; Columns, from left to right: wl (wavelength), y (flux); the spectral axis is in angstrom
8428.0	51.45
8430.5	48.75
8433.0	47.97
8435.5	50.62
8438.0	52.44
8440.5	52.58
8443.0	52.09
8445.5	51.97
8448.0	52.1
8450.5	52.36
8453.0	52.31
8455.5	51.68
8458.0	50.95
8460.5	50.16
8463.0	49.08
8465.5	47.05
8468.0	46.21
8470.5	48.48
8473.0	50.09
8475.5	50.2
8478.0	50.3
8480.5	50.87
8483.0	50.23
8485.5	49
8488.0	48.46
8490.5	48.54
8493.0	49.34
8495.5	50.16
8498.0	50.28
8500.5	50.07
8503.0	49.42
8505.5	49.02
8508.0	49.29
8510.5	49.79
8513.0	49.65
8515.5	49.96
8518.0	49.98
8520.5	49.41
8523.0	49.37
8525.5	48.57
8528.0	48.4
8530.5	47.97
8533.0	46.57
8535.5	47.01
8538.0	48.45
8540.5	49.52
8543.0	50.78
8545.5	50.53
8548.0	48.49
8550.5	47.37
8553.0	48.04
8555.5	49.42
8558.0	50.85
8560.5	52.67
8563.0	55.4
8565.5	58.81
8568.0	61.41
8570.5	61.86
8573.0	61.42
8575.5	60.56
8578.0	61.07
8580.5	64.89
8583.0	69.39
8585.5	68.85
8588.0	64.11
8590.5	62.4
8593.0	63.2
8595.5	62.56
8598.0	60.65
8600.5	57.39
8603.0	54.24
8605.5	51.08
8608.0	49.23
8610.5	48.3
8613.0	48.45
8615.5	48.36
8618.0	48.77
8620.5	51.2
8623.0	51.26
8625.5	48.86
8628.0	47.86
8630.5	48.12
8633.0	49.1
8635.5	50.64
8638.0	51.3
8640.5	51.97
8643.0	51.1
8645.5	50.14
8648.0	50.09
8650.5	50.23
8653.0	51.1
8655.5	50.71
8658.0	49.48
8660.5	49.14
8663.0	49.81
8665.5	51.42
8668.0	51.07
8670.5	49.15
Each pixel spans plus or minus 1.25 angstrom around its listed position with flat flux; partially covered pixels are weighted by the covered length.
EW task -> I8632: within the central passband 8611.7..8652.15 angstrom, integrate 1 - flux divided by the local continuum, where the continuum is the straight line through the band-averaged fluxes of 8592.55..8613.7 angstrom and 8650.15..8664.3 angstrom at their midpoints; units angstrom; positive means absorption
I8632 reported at 1.9 angstrom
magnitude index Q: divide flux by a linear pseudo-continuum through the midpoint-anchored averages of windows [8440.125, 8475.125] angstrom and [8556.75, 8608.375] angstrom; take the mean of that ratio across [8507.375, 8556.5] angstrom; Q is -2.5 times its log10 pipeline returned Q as 0.15 mag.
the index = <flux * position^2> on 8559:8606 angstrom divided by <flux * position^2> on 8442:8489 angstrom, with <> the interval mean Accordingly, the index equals 1.2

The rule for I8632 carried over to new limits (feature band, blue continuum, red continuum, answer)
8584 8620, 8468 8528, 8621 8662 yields -4.6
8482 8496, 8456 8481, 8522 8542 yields -0.1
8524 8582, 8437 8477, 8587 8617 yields 1.0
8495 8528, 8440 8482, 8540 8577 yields 1.7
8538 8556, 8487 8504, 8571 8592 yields 2.8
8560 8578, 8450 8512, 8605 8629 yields -3.6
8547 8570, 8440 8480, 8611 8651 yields -1.3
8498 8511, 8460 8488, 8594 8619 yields 0.1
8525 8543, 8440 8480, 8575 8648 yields 1.5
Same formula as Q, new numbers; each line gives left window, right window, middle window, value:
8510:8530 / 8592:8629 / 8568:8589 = -0.233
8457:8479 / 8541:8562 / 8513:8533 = 0.014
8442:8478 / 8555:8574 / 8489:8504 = 0.062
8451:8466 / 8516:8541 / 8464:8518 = 0.004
